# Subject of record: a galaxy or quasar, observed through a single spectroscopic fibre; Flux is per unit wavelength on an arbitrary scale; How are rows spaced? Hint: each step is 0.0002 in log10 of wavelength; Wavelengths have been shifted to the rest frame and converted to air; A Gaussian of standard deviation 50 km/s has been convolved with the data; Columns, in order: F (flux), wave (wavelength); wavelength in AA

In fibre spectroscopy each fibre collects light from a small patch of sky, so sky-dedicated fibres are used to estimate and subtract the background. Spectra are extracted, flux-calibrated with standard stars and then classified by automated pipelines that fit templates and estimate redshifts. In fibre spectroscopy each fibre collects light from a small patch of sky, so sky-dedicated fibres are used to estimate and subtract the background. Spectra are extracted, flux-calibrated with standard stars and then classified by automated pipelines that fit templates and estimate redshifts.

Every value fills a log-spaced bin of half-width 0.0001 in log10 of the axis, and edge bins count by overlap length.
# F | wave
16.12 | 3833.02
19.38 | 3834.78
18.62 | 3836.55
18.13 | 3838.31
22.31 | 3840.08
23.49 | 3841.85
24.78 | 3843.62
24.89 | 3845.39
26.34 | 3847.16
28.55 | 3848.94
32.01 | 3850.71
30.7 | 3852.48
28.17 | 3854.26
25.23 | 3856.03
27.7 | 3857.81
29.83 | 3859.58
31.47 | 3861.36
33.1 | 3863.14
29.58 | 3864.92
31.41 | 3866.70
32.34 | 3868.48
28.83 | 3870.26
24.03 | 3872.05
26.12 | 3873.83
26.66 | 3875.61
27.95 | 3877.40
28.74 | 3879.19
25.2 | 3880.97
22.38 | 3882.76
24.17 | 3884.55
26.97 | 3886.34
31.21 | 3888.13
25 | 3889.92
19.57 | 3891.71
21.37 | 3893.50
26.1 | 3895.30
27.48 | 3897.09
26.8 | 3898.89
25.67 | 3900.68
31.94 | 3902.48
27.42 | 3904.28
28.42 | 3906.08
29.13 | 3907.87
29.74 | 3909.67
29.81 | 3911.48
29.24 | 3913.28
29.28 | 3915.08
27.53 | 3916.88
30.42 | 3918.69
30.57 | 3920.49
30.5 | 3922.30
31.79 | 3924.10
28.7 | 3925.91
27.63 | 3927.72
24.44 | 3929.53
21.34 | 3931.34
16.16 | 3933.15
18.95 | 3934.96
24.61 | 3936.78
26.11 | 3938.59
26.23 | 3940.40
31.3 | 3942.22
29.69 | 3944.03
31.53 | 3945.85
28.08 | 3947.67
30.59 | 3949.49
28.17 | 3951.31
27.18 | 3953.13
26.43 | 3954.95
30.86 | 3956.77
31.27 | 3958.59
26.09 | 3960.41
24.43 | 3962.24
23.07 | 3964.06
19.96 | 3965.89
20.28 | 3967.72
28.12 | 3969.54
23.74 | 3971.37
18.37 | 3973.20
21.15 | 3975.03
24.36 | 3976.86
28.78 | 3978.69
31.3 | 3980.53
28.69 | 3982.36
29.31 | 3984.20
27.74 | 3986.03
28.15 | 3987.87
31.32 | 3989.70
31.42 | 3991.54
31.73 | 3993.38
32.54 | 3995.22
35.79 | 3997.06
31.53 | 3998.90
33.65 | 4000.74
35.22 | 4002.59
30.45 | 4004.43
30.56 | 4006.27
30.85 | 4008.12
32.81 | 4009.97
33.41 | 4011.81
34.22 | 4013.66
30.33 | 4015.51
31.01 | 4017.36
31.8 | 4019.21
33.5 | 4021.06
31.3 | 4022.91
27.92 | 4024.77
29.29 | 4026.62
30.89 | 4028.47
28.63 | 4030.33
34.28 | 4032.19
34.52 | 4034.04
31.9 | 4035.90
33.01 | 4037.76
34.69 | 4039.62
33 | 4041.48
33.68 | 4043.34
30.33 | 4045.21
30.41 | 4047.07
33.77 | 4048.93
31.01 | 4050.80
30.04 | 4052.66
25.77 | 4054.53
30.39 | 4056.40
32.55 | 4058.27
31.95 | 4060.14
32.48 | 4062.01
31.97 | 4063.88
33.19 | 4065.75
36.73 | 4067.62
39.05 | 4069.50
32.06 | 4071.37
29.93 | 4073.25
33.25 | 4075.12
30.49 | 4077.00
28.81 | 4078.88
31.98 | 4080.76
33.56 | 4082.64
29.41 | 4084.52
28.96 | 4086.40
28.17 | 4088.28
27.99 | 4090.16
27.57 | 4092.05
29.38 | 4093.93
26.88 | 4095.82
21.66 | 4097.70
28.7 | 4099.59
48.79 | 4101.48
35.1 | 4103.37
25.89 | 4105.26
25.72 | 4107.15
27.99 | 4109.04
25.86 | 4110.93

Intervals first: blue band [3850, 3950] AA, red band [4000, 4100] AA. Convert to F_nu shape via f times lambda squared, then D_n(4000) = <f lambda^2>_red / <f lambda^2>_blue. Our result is 1.22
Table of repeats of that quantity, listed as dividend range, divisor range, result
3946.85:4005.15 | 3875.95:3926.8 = 1.06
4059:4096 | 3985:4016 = 1.02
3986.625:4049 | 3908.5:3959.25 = 1.20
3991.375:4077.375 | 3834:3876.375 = 1.31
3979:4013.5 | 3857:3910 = 1.21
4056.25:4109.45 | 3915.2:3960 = 1.21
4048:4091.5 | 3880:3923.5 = 1.25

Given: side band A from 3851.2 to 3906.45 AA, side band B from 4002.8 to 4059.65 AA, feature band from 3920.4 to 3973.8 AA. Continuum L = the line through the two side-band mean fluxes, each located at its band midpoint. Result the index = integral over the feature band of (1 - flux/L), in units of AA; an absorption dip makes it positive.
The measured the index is 5.7 AA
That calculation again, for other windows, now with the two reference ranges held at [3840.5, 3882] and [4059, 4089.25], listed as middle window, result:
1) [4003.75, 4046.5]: -1.03 AA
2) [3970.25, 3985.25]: 2.21 AA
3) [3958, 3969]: 2.14 AA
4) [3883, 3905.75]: 2.05 AA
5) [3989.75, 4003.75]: -1.10 AA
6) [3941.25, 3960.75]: 0.29 AA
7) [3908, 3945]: 2.54 AA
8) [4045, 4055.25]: 0.41 AA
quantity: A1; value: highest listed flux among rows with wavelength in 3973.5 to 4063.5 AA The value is 35.79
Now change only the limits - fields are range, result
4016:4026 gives 33.5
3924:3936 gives 31.79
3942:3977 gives 31.53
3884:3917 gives 31.94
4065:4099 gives 39.05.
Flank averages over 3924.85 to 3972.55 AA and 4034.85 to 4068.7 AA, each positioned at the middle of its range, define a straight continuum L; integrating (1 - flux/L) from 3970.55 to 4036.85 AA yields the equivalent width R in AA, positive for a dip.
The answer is -2.54 AA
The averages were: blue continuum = 25.9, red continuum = 32.1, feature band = 30.4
